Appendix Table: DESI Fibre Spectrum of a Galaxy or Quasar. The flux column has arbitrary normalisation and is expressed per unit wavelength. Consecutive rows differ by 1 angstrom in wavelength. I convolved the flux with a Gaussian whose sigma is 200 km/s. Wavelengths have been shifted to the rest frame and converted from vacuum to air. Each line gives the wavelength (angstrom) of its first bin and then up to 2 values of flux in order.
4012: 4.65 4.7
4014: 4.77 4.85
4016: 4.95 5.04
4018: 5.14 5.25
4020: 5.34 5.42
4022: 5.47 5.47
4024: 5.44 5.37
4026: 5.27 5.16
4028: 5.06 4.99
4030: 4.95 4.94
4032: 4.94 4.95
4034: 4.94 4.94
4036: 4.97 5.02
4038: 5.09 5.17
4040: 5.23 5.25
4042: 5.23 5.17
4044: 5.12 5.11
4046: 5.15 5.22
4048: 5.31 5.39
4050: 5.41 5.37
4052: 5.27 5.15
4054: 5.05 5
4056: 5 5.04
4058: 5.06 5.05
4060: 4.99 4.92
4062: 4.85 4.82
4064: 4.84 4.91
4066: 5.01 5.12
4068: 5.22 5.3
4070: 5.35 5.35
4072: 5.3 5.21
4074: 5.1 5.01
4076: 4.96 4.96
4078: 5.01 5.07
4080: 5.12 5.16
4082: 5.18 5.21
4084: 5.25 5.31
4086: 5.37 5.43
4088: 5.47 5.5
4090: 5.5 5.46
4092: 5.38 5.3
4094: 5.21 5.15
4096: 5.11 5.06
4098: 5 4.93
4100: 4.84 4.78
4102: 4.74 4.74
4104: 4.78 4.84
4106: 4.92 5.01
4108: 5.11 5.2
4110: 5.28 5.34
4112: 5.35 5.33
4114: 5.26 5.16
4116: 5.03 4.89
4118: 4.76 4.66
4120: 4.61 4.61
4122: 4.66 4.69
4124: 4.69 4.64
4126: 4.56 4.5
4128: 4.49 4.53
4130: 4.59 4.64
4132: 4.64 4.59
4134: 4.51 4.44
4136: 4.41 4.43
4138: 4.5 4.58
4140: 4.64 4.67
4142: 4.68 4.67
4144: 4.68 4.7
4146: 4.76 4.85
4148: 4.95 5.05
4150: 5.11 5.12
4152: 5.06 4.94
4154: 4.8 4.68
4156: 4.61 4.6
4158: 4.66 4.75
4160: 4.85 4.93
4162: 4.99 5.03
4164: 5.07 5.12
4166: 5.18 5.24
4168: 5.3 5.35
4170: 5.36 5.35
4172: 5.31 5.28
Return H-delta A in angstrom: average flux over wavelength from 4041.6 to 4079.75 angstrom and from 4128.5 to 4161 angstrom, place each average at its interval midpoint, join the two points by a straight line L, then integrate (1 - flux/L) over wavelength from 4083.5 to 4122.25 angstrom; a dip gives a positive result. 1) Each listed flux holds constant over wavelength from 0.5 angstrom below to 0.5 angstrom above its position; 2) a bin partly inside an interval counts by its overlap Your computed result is -1.4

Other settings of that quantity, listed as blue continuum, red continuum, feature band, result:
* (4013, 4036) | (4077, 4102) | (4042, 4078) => 0.2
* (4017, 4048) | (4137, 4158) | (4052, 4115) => -1.7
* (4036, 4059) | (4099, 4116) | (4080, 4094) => -0.7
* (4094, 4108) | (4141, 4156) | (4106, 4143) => 0.9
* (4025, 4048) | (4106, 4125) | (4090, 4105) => -0.1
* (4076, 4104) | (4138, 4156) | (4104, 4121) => 0.0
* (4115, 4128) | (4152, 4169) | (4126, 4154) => 0.7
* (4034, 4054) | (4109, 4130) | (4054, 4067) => 0.4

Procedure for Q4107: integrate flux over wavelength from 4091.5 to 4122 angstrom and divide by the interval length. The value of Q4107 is 5.01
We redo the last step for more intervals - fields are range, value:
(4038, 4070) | 5.12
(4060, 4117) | 5.12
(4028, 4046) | 5.06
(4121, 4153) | 4.68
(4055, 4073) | 5.07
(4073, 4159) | 4.92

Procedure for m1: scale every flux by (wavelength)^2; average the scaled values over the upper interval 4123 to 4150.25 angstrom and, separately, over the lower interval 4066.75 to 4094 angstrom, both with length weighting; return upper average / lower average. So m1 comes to 0.9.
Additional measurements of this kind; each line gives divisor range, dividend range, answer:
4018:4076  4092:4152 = 0.98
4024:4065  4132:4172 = 1.00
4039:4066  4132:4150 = 0.95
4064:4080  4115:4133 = 0.94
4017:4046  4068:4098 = 1.04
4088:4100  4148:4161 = 0.96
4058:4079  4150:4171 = 1.03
